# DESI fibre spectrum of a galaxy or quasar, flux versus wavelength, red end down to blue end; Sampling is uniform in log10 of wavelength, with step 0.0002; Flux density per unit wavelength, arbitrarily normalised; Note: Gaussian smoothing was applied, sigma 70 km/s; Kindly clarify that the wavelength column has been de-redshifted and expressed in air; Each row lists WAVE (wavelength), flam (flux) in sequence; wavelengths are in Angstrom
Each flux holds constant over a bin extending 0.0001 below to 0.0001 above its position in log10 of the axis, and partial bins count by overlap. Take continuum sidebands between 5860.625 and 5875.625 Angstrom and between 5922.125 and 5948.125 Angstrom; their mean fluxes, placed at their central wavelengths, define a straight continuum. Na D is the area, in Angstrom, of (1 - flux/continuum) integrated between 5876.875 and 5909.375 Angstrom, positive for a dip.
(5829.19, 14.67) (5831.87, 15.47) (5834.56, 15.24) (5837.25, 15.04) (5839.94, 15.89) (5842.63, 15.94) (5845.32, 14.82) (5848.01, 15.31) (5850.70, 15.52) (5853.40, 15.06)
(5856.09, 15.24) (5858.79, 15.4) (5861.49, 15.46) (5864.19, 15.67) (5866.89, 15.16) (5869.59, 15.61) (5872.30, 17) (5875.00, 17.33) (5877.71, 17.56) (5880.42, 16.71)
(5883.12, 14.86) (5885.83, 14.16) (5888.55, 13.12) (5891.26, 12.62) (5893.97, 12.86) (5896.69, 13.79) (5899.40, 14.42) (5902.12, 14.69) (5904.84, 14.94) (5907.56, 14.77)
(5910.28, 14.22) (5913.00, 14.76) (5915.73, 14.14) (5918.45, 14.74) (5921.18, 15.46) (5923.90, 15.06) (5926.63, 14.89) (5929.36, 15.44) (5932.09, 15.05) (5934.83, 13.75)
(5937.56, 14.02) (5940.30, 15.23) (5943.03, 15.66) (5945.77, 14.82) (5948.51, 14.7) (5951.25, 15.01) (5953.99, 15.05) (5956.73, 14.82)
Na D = 2.3 Angstrom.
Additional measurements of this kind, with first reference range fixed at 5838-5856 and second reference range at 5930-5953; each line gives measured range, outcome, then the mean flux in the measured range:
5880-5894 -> 1.07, 14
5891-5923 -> 1.42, 14.4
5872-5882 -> -1.25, 17.1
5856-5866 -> -0.09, 15.5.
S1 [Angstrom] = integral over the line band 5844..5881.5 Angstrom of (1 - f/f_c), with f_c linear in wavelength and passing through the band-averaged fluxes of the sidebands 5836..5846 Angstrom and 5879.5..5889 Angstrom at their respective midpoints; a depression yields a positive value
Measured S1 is -1.8 Angstrom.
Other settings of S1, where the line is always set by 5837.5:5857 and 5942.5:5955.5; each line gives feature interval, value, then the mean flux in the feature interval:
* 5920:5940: 0.3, 14.8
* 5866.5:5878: -0.9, 16.5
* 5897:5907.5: 0.4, 14.6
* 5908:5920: 0.5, 14.5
